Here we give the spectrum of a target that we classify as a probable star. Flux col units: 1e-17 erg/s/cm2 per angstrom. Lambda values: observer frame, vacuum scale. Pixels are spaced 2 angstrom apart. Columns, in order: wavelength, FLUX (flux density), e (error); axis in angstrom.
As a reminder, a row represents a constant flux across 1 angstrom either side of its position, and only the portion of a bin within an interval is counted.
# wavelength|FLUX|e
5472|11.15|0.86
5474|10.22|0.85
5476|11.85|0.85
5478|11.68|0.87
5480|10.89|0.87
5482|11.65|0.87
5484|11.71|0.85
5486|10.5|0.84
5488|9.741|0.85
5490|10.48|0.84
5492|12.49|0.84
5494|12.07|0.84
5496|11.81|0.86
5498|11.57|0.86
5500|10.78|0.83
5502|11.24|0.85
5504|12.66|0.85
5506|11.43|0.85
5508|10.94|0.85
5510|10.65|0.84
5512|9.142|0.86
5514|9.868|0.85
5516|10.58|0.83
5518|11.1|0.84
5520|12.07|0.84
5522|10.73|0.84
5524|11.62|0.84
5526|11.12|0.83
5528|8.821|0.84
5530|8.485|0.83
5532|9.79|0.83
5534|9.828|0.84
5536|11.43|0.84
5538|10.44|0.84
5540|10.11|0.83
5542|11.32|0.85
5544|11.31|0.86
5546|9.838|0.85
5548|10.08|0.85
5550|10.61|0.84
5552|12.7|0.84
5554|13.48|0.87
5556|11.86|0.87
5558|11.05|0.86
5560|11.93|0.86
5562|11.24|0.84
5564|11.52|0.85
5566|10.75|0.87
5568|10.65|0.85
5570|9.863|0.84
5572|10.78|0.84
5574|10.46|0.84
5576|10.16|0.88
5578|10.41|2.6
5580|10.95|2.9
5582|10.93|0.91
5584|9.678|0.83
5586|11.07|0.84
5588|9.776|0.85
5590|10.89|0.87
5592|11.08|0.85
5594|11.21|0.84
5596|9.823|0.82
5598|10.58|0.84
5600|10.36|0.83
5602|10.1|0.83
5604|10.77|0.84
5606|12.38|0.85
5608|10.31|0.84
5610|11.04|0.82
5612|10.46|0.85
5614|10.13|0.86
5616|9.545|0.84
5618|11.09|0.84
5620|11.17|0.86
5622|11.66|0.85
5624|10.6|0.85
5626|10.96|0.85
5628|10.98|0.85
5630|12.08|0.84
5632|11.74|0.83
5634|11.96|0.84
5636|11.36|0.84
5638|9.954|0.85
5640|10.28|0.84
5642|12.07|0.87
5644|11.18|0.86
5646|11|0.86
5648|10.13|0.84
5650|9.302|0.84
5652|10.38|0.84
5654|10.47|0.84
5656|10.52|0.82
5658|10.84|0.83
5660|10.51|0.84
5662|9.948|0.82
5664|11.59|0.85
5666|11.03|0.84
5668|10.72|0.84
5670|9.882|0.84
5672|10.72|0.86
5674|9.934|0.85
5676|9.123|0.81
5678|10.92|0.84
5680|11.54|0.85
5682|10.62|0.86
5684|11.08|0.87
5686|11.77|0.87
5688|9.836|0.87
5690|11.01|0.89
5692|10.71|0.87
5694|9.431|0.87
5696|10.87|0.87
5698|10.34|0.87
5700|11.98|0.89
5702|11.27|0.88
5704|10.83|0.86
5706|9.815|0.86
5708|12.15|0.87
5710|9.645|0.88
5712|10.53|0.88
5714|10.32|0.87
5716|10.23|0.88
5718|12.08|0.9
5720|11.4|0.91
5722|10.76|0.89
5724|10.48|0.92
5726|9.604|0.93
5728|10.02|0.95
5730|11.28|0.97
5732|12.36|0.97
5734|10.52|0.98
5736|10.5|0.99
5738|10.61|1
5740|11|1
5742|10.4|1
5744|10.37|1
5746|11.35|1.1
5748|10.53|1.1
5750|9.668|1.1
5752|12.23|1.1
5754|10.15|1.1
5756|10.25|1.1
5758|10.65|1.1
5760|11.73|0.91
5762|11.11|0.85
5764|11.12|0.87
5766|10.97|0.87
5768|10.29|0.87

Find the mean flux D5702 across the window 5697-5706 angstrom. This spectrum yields 11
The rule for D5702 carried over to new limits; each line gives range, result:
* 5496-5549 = 10.7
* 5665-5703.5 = 10.7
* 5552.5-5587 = 11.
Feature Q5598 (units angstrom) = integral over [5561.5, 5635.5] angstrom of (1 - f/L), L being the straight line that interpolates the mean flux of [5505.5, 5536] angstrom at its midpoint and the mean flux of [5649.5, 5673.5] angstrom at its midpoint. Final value -2.24 angstrom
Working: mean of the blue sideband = 10.4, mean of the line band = 10.8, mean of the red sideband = 10.5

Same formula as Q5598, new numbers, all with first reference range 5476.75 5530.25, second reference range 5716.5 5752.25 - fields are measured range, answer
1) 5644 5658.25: 0.61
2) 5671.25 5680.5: 0.40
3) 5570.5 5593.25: 0.78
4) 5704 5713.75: 0.25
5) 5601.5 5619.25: 0.39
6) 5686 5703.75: 0.15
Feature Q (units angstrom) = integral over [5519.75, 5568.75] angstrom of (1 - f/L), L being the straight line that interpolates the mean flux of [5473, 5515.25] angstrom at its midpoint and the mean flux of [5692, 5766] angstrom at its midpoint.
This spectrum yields 0.63 angstrom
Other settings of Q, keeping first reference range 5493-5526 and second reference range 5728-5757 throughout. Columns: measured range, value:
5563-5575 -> 0.4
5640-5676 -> 1.2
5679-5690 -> -0.1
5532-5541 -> 0.6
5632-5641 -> 0.0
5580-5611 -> 0.9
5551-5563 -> -1.1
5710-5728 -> 0.4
